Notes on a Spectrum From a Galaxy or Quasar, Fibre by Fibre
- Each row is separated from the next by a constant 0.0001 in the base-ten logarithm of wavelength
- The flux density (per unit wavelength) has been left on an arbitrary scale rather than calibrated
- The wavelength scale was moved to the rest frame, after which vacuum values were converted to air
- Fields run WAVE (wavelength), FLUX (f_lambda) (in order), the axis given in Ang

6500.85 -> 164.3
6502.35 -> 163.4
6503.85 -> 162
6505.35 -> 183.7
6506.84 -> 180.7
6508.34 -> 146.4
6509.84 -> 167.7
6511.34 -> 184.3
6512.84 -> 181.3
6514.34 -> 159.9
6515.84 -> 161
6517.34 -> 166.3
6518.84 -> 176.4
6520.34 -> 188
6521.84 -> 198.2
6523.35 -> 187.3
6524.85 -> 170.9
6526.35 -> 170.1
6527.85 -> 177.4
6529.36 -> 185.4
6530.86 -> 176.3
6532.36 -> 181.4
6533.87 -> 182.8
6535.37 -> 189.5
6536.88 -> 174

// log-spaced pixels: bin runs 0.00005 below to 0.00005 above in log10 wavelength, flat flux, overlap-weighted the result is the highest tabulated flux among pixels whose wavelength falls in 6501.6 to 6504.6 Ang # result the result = 163.4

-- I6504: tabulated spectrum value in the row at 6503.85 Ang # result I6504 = 162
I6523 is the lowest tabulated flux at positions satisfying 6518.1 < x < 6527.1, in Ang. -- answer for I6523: 170.1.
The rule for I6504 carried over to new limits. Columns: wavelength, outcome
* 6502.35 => 163.4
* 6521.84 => 198.2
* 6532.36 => 181.4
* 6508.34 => 146.4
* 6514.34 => 159.9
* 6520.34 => 188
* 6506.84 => 180.7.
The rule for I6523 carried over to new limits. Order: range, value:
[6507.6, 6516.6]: 146.4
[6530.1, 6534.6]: 176.3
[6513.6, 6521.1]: 159.9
